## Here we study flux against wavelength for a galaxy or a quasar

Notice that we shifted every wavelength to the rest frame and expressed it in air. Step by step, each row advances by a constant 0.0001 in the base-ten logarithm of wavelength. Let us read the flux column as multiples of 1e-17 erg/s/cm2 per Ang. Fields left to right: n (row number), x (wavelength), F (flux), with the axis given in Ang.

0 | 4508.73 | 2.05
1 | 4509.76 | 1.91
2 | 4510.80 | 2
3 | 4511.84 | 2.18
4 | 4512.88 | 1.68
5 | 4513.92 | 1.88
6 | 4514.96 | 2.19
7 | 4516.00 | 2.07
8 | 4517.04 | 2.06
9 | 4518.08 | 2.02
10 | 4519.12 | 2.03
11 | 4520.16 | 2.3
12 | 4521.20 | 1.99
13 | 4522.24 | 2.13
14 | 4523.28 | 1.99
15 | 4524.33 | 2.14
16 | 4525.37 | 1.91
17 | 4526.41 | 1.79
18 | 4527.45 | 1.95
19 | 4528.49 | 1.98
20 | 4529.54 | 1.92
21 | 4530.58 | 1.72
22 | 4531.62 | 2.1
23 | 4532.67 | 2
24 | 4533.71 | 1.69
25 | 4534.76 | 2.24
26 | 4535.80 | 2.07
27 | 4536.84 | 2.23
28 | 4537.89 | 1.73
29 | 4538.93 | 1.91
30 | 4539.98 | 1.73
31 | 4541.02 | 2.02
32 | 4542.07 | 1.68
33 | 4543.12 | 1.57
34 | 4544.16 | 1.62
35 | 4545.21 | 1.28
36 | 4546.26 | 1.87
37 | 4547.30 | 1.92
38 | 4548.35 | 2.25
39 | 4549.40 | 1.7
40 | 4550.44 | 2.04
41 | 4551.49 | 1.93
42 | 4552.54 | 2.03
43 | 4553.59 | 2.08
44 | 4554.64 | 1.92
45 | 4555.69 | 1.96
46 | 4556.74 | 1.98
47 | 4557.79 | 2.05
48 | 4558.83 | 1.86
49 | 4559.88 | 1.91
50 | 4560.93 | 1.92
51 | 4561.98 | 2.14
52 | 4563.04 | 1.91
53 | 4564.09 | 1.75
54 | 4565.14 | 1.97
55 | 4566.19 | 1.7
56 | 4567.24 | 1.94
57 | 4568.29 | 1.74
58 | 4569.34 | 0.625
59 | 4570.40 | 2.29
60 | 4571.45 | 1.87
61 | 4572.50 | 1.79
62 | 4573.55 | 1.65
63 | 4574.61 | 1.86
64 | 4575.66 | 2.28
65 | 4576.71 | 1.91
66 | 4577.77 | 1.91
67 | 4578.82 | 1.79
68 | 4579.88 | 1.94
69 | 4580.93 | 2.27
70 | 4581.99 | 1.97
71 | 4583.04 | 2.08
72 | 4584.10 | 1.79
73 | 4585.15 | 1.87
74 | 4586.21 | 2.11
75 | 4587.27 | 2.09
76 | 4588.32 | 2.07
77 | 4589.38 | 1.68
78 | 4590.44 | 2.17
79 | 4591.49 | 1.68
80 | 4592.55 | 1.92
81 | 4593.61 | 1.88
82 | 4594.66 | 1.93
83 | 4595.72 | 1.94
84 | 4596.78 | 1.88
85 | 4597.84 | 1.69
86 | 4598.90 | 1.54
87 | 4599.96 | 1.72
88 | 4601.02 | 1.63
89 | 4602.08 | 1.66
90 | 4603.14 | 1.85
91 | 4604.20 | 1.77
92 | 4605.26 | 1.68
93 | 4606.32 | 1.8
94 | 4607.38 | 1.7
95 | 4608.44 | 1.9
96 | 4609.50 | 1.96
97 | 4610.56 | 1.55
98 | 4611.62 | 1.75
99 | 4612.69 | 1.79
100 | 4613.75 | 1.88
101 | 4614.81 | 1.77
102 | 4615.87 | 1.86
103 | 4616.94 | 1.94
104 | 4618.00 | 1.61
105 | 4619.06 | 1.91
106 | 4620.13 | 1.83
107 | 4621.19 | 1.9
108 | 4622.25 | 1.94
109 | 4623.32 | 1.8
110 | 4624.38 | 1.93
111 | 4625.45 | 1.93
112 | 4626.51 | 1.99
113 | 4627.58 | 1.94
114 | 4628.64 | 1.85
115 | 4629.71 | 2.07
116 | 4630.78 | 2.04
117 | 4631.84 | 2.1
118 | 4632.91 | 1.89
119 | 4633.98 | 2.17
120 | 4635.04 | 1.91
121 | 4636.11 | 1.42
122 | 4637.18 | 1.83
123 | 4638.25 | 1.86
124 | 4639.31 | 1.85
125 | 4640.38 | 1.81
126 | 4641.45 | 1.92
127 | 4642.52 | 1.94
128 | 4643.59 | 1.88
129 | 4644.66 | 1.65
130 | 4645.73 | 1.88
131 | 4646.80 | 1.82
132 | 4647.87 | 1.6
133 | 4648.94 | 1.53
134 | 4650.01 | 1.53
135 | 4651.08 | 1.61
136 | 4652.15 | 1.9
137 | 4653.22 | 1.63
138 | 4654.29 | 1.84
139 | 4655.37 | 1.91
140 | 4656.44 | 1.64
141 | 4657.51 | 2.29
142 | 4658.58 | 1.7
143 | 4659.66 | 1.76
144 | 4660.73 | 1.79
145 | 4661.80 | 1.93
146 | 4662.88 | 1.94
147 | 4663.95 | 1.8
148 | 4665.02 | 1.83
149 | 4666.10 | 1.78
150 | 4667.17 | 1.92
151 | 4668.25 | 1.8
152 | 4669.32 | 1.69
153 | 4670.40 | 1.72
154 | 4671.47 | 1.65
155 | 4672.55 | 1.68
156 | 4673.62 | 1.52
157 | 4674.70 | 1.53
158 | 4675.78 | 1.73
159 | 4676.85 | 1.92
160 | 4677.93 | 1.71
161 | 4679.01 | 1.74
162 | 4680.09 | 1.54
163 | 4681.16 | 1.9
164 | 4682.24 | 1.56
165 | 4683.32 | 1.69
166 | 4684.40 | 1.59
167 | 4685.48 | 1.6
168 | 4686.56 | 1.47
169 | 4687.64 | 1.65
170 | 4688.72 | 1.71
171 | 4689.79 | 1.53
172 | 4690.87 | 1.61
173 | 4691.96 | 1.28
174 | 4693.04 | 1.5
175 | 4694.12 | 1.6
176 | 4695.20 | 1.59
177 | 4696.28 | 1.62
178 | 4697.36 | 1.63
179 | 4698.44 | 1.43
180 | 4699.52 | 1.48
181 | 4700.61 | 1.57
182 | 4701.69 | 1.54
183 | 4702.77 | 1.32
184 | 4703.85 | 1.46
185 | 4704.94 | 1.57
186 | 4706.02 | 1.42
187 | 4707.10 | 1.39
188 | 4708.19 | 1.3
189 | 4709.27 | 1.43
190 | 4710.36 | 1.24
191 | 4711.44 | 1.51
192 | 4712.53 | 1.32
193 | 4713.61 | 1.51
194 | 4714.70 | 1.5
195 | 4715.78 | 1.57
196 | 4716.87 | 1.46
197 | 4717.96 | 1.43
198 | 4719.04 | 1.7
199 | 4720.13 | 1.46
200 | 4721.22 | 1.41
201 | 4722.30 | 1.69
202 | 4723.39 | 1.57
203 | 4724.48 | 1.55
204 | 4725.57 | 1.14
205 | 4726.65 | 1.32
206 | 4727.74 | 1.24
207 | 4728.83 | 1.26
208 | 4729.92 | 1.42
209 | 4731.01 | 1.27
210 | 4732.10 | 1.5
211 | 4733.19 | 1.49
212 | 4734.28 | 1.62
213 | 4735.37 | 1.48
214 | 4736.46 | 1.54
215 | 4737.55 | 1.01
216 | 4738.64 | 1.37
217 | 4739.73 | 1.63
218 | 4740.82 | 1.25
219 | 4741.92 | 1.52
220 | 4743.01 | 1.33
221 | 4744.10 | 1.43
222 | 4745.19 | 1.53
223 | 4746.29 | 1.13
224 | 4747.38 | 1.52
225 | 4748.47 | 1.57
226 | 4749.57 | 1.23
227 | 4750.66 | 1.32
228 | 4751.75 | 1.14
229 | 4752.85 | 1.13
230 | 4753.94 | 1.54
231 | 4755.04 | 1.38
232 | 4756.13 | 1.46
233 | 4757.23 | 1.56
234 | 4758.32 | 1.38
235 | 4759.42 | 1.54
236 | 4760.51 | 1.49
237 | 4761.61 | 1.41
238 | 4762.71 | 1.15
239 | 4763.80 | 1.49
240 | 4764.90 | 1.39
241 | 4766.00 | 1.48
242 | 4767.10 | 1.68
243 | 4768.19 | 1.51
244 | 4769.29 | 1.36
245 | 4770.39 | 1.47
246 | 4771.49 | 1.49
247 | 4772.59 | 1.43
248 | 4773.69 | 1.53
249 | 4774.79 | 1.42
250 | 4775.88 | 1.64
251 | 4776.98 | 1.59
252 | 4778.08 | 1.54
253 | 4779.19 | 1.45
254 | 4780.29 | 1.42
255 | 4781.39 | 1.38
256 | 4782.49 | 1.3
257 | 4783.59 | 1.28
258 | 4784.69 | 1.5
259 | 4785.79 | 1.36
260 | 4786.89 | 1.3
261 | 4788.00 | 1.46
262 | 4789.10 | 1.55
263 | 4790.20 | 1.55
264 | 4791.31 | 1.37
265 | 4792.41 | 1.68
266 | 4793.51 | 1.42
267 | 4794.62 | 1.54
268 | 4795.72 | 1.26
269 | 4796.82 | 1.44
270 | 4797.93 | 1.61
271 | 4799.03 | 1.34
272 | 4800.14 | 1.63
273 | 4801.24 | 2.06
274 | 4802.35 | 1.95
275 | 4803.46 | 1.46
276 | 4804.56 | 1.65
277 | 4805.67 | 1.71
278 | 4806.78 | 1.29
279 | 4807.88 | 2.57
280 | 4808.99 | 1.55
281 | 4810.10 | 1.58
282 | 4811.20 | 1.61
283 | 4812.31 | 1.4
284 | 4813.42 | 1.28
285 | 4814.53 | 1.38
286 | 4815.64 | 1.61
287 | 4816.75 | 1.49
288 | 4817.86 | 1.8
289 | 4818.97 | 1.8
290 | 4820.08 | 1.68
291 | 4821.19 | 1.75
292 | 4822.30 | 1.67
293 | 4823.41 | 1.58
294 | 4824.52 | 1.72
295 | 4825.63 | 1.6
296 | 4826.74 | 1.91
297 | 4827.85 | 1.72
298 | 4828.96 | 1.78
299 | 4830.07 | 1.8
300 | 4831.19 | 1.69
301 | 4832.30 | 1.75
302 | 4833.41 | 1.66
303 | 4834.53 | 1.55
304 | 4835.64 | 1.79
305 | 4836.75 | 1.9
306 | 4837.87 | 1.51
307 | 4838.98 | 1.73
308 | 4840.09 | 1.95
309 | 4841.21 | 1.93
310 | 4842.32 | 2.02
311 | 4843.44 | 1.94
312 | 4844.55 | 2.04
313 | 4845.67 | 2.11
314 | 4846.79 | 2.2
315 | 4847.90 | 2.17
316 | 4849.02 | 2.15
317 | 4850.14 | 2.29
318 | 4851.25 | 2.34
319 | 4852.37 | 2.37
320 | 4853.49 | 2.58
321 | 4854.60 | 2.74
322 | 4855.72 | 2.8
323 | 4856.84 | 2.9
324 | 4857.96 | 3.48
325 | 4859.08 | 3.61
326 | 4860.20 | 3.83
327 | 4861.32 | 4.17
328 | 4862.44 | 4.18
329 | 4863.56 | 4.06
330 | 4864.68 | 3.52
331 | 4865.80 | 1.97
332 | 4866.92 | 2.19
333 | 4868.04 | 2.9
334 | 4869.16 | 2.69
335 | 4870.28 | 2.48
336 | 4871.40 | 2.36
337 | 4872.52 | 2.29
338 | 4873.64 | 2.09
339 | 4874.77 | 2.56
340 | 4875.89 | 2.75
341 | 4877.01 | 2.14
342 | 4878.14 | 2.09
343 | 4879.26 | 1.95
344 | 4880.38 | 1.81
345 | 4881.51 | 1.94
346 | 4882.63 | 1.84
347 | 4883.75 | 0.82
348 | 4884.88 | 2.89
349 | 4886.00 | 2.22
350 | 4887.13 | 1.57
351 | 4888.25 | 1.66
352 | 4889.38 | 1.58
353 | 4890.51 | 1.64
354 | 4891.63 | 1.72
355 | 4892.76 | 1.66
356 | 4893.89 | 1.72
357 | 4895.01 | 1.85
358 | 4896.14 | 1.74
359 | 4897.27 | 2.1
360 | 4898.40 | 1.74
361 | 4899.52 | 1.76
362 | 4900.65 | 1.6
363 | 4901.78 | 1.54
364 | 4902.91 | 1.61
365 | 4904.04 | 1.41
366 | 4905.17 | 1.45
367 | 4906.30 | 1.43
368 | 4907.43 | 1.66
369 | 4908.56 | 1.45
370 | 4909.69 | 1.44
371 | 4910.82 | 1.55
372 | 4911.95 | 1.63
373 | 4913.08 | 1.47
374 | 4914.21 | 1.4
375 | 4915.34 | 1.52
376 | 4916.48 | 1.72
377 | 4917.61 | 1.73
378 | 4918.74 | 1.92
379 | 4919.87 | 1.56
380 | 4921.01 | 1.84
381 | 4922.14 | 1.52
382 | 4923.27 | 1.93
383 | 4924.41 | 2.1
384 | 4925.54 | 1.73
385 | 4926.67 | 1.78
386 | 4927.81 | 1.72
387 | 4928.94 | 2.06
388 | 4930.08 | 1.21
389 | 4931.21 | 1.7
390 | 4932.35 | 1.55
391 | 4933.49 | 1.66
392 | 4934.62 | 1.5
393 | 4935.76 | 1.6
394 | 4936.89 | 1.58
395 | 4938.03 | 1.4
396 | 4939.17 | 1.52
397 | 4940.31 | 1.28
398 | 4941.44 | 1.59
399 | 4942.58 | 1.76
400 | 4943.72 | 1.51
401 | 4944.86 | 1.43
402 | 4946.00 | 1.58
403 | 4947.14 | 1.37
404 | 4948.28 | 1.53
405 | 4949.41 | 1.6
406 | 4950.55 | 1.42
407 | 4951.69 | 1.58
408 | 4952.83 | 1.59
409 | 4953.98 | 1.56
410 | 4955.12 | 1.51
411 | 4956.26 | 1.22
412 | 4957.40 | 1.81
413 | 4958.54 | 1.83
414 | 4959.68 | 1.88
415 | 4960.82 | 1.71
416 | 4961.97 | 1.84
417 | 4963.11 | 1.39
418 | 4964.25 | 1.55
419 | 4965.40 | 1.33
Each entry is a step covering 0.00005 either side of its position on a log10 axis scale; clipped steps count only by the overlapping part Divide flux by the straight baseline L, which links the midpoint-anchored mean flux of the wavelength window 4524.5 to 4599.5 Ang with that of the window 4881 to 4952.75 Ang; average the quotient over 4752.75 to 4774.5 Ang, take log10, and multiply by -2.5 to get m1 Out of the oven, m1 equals 0.20 mag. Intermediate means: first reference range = 1.89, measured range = 1.45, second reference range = 1.64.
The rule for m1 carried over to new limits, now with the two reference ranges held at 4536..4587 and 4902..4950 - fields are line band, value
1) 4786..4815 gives 0.09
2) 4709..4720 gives 0.20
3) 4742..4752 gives 0.26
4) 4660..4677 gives 0.02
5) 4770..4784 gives 0.17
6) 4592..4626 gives 0.02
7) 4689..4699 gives 0.16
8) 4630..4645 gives -0.03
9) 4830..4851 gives -0.15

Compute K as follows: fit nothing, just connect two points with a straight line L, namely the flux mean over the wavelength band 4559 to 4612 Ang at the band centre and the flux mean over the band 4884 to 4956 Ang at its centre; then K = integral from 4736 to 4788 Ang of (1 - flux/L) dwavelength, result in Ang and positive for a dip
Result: 9.61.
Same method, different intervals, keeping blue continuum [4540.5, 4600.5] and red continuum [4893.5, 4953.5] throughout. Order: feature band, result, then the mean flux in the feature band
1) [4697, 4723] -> 4.41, 1.47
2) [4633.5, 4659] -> 0.33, 1.8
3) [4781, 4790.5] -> 1.72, 1.41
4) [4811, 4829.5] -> 0.62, 1.63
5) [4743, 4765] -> 4.45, 1.39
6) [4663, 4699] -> 2.80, 1.66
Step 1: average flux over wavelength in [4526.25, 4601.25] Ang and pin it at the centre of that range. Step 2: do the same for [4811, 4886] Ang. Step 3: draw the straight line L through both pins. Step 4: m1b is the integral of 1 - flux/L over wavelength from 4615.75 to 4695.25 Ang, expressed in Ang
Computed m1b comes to 8.4 Ang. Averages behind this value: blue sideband 1.89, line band 1.77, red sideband 2.19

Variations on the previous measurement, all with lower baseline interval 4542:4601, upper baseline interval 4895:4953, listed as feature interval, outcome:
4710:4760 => 9.5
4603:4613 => 0.4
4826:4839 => -0.4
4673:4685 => 0.8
